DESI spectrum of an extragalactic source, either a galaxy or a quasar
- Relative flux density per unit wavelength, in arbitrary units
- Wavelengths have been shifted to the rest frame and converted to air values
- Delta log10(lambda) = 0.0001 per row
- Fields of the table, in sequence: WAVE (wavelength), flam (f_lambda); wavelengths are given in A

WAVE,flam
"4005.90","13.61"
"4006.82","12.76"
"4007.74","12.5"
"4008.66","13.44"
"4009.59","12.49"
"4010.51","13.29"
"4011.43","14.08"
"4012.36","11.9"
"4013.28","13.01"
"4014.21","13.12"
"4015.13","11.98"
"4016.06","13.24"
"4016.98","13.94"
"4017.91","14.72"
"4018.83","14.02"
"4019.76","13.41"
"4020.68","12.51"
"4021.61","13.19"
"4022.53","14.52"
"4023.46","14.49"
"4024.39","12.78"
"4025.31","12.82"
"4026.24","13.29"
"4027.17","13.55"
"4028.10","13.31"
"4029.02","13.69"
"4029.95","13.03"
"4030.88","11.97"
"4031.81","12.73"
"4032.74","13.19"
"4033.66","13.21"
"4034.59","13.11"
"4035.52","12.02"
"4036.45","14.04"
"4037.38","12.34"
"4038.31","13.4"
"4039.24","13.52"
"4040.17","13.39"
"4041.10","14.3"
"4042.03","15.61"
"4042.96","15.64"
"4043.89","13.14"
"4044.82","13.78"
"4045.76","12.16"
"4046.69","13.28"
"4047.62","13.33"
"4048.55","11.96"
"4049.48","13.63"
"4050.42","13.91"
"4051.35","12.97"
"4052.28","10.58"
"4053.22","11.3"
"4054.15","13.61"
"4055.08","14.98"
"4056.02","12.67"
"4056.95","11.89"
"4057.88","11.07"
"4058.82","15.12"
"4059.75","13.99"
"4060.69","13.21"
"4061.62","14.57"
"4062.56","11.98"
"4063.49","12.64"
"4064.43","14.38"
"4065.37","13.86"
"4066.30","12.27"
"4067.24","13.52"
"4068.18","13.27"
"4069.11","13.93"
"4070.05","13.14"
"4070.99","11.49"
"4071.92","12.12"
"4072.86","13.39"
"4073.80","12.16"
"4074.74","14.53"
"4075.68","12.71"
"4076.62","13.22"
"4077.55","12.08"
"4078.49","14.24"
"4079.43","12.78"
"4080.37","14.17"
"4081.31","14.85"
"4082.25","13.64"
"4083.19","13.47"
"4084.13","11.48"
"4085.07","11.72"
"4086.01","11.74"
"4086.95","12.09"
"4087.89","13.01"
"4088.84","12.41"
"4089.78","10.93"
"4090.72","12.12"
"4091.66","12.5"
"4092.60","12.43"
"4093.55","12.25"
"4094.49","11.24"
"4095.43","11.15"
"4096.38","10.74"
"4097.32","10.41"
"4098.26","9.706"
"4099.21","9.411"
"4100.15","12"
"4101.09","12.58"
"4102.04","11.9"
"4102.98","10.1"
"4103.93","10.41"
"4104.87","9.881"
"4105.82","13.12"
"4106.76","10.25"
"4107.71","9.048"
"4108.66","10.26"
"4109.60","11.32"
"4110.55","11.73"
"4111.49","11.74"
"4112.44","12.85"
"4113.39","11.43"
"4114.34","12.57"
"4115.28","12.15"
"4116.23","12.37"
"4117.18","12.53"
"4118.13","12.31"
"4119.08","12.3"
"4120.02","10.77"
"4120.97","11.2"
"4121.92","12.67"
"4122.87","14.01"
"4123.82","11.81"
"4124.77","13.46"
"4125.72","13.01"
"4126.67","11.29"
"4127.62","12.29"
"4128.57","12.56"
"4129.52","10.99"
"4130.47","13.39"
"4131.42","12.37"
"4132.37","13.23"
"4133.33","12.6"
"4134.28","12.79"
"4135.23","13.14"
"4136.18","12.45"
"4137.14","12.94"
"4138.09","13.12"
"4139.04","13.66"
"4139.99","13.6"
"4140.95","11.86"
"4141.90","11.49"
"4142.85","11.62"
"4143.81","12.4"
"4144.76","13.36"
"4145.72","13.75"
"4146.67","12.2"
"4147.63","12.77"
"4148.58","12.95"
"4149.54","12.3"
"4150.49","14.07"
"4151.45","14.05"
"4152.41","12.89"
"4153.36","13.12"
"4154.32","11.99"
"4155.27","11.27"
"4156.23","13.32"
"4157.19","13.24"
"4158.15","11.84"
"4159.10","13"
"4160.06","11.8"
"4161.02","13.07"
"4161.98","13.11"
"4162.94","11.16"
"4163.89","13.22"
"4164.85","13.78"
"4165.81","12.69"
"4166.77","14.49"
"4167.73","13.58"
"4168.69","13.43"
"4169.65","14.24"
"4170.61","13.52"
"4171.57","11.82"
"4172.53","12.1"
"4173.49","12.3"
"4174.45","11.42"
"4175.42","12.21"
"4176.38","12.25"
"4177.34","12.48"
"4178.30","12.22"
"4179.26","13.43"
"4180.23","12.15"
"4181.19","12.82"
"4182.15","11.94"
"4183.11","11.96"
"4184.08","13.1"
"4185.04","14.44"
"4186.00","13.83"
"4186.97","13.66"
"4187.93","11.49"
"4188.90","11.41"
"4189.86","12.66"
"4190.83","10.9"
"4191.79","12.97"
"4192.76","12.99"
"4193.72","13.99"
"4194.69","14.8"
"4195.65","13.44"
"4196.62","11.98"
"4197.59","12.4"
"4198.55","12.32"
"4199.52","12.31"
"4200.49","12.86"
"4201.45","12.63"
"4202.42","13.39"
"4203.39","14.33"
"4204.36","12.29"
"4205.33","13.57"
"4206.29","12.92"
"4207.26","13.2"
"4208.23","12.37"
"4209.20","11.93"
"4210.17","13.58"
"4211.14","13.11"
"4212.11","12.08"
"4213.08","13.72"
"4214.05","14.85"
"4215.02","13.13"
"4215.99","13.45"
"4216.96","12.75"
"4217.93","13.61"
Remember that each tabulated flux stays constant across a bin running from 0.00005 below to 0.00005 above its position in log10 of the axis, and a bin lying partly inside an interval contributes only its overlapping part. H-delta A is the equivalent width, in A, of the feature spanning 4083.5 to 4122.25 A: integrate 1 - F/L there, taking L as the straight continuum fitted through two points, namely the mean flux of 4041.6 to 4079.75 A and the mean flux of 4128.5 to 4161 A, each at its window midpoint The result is 4.2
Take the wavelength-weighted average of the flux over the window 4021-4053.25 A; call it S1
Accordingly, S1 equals 13.3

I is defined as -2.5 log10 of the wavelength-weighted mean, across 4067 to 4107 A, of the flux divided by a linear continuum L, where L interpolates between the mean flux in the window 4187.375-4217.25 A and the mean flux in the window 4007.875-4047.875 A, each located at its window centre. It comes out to 0.086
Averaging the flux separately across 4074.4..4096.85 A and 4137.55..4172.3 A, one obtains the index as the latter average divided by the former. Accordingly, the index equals 1.03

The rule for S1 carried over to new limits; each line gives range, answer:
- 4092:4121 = 11.4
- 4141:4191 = 12.7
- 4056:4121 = 12.2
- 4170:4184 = 12.4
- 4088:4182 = 12.3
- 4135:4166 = 12.8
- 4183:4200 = 12.8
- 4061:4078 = 13.1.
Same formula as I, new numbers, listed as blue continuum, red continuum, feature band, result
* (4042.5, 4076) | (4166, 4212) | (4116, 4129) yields 0.06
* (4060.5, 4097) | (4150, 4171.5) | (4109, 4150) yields 0.04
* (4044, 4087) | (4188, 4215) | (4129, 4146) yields 0.02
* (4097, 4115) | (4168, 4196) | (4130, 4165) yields -0.07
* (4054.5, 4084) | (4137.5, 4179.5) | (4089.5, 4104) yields 0.16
